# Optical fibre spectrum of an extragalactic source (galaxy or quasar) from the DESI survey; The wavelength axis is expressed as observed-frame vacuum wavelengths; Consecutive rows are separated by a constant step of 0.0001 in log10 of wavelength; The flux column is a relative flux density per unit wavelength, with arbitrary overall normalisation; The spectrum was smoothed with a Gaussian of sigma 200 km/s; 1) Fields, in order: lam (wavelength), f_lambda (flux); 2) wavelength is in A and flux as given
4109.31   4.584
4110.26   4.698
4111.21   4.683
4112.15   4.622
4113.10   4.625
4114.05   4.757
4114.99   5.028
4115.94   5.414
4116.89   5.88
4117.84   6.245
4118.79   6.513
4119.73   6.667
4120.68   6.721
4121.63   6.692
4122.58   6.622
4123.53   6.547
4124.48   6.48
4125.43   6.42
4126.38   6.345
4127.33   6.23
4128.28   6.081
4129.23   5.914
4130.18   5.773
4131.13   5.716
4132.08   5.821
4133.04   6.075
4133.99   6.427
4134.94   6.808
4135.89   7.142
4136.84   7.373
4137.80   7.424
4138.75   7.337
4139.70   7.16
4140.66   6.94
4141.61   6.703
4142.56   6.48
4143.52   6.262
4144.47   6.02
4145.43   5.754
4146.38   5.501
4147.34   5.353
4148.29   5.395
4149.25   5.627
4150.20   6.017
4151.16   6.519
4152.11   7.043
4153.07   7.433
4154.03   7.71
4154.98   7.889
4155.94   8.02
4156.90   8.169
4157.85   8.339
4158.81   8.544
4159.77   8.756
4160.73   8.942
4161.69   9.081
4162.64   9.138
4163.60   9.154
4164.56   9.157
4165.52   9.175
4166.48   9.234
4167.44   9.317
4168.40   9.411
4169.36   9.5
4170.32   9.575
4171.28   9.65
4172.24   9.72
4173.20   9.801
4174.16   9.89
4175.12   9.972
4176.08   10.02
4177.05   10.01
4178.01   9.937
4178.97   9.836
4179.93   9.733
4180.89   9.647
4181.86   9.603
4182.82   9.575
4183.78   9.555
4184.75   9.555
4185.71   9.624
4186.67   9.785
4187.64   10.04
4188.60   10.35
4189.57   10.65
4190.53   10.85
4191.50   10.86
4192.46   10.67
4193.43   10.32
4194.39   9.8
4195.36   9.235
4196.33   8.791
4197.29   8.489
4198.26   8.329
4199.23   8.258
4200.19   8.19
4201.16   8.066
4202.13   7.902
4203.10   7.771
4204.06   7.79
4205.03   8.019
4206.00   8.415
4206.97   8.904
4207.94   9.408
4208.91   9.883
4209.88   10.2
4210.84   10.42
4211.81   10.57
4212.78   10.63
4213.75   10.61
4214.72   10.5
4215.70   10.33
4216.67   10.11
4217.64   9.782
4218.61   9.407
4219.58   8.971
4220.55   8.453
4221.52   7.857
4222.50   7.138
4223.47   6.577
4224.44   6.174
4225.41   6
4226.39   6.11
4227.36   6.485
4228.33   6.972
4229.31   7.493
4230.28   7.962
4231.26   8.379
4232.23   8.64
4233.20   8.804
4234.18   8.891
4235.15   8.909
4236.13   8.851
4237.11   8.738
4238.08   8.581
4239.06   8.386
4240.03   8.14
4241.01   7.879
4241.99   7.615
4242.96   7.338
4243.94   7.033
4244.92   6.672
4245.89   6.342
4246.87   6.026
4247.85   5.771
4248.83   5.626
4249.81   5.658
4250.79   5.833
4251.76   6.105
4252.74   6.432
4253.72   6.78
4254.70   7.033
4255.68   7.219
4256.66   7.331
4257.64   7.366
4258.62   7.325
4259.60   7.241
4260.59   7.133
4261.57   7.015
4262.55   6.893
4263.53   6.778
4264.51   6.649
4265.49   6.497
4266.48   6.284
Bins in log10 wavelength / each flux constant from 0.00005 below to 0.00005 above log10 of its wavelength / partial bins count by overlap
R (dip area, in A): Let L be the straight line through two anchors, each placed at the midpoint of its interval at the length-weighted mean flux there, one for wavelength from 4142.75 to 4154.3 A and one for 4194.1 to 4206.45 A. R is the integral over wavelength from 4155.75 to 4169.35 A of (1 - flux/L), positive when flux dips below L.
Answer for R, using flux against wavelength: -4.3 A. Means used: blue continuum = 6.2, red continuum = 8.36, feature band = 8.93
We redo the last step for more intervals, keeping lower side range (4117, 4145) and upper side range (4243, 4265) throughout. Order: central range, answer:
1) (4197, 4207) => -2.36 A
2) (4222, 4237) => -2.17 A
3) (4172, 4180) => -4.06 A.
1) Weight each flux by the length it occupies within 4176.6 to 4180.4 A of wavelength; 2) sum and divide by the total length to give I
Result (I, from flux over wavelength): 9.89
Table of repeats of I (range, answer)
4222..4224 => 6.83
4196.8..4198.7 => 8.43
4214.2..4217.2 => 10.3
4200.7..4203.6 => 7.92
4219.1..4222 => 8.44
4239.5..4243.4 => 7.77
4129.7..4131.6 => 5.75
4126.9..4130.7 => 6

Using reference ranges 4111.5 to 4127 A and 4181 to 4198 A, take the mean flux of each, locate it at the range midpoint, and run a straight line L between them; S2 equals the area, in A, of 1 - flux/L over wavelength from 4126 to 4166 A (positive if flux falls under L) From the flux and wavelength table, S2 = 2.1 A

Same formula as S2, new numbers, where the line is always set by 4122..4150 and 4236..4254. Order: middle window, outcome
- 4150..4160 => -1.9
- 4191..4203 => -4.2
